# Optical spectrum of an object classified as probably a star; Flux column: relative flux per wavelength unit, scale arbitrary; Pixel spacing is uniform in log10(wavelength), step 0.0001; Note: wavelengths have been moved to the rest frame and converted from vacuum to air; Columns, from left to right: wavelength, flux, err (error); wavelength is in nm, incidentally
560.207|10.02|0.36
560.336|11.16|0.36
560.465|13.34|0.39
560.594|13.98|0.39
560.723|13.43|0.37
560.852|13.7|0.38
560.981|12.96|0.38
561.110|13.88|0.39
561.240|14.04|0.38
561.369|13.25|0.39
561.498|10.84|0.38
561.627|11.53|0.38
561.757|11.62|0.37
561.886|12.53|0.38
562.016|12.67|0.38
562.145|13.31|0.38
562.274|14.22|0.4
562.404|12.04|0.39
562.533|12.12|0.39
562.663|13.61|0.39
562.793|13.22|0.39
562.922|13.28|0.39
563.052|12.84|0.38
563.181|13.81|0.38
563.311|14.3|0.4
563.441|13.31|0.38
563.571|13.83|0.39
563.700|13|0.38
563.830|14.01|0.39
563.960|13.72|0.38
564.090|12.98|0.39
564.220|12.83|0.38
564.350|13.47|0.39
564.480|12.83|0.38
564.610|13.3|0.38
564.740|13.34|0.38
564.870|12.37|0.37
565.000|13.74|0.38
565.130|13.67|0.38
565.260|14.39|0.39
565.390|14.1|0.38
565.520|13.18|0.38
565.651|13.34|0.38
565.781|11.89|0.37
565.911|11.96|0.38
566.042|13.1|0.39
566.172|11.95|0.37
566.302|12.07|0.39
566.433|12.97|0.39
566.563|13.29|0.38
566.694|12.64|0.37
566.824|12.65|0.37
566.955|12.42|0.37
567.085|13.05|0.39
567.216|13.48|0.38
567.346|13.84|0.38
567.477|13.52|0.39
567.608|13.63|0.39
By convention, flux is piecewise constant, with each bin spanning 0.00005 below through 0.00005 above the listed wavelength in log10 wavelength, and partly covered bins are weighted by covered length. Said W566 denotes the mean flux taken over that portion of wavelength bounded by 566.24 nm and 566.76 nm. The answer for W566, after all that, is 12.7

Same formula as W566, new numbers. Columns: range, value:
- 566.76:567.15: 12.7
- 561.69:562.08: 12.2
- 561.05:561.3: 13.9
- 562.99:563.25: 13.4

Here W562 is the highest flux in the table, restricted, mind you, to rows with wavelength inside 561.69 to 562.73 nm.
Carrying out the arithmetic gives 14.22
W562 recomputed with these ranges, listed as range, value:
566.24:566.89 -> 13.29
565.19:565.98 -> 14.39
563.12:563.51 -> 14.3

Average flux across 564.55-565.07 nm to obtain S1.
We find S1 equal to 13.2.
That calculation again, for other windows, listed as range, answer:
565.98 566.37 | 12.4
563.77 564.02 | 13.9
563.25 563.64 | 13.8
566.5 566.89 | 12.8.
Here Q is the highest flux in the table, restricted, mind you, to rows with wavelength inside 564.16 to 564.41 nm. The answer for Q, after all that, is 13.47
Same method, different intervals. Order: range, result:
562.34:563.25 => 13.81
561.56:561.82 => 11.62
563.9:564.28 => 13.72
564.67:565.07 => 13.74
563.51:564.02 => 14.01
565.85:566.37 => 13.1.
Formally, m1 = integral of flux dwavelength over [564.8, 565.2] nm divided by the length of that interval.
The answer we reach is 13.3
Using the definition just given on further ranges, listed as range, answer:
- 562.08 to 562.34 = 13.8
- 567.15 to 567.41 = 13.7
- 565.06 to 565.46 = 14.1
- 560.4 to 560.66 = 13.7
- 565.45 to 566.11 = 12.7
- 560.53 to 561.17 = 13.6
